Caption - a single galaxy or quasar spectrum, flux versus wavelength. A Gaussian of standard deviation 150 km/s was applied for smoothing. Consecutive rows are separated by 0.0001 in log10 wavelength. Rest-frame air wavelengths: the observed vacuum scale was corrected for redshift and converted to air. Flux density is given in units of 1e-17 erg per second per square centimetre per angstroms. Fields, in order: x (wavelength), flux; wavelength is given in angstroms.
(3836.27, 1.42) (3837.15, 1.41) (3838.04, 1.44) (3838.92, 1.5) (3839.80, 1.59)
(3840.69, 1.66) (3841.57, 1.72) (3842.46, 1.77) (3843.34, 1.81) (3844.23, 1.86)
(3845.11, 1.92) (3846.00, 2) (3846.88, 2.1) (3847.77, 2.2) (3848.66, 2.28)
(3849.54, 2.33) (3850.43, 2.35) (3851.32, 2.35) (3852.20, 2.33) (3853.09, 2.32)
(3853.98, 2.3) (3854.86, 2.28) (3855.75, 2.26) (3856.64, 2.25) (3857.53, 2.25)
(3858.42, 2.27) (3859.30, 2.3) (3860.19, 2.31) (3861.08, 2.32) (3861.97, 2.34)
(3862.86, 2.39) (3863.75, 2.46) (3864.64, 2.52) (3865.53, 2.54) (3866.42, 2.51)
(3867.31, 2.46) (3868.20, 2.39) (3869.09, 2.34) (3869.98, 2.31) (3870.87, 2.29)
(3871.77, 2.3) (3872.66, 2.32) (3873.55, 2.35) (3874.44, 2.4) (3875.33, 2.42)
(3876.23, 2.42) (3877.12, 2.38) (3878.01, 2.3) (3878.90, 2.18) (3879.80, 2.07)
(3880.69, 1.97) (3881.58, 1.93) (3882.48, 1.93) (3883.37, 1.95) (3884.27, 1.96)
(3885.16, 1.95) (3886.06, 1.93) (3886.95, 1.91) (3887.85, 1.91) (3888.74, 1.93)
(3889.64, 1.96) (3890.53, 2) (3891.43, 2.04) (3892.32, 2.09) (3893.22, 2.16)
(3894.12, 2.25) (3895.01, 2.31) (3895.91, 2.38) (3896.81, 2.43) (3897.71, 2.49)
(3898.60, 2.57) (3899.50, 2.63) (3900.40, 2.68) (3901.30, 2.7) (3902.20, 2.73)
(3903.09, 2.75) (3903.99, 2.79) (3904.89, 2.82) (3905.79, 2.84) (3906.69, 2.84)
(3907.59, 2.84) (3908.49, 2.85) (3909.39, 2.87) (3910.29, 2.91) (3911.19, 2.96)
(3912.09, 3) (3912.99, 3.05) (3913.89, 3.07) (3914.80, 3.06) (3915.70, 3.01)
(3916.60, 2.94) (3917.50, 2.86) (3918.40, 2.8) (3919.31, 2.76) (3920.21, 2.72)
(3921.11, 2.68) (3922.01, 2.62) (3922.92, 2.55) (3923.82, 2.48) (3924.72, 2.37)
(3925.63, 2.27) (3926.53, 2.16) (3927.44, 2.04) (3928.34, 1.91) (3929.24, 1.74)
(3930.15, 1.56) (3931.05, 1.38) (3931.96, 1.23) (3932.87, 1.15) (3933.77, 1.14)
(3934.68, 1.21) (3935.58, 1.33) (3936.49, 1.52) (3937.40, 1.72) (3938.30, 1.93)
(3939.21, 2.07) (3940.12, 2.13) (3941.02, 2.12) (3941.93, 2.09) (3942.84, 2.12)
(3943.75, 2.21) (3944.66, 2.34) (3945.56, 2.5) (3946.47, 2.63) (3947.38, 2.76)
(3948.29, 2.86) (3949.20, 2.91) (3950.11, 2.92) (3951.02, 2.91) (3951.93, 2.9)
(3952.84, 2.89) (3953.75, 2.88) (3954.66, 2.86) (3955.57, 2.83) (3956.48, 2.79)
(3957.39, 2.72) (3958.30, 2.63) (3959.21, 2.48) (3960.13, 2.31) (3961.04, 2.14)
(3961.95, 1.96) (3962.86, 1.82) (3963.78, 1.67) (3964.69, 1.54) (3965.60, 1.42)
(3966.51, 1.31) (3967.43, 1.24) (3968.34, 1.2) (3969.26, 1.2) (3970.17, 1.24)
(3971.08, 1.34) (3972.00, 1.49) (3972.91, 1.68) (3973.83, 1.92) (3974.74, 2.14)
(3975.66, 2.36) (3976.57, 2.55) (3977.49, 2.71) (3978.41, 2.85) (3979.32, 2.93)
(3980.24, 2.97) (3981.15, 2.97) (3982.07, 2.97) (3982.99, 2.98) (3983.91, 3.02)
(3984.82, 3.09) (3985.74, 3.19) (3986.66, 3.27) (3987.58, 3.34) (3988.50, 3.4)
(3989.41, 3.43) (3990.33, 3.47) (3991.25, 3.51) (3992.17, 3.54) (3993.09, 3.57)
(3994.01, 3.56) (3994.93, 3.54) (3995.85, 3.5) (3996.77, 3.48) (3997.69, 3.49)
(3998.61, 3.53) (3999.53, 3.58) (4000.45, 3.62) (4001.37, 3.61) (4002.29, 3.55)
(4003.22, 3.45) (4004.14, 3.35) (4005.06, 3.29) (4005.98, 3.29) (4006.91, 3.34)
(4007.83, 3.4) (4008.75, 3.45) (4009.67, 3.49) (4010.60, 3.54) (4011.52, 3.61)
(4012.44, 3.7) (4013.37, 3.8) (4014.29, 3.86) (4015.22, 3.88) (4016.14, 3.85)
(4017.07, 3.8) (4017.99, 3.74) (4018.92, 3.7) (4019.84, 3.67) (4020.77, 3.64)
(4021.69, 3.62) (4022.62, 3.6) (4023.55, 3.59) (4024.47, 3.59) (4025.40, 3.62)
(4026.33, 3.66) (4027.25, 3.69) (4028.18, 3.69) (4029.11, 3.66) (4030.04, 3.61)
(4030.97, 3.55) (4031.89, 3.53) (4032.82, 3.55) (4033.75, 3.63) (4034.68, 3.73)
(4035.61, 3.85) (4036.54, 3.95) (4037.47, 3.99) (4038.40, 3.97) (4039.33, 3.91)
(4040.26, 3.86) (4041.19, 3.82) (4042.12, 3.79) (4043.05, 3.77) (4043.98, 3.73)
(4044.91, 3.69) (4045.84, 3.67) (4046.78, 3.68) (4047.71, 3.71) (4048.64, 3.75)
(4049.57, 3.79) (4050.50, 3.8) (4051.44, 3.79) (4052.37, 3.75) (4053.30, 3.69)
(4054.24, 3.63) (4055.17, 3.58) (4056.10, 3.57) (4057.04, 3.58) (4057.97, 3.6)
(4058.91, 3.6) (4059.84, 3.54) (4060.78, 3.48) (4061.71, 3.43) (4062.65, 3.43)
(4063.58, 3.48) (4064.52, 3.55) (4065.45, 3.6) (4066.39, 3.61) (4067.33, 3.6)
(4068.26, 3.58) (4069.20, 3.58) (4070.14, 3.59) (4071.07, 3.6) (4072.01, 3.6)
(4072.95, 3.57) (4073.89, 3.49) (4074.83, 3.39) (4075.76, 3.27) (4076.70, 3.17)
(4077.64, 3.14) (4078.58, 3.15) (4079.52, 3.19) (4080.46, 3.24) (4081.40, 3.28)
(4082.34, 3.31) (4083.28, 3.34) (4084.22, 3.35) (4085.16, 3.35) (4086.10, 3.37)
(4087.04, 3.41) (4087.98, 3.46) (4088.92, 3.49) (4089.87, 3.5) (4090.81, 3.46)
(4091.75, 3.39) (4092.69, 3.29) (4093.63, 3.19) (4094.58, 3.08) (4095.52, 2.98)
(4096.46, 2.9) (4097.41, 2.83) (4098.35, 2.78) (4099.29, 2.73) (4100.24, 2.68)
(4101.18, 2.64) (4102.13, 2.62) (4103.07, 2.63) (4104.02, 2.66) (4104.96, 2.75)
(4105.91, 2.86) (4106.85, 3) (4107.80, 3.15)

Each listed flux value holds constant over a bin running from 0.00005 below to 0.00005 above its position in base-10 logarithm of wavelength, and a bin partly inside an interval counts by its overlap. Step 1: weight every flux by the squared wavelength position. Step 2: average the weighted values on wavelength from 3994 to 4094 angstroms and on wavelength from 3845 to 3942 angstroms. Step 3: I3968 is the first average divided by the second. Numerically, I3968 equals 1.68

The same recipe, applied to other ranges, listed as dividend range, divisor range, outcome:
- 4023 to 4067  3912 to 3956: 1.66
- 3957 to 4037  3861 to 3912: 1.37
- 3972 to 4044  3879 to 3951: 1.55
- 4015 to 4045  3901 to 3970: 1.68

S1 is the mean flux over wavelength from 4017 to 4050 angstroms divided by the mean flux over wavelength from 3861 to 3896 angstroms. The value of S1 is 1.68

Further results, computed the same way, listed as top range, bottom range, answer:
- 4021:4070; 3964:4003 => 1.34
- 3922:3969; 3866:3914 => 0.88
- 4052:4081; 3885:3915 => 1.38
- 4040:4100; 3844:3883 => 1.52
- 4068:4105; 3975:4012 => 0.97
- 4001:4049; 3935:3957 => 1.51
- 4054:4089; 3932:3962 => 1.51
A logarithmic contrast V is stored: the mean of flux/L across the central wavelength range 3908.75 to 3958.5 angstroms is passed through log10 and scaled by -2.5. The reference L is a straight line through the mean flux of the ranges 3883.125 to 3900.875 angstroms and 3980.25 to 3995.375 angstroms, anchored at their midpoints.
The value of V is 0.11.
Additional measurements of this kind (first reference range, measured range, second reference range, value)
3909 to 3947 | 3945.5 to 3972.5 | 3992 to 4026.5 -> 0.23 mag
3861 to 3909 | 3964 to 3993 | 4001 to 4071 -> 0.27 mag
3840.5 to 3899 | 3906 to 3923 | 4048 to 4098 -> -0.16 mag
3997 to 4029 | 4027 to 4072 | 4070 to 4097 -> -0.07 mag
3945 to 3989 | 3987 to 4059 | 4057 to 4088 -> -0.22 mag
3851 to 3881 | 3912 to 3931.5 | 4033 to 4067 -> 0.10 mag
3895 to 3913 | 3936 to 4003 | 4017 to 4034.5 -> 0.24 mag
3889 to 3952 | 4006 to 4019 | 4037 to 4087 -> -0.16 mag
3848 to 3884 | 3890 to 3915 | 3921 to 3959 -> -0.17 mag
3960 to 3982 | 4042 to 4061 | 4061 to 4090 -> -0.19 mag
